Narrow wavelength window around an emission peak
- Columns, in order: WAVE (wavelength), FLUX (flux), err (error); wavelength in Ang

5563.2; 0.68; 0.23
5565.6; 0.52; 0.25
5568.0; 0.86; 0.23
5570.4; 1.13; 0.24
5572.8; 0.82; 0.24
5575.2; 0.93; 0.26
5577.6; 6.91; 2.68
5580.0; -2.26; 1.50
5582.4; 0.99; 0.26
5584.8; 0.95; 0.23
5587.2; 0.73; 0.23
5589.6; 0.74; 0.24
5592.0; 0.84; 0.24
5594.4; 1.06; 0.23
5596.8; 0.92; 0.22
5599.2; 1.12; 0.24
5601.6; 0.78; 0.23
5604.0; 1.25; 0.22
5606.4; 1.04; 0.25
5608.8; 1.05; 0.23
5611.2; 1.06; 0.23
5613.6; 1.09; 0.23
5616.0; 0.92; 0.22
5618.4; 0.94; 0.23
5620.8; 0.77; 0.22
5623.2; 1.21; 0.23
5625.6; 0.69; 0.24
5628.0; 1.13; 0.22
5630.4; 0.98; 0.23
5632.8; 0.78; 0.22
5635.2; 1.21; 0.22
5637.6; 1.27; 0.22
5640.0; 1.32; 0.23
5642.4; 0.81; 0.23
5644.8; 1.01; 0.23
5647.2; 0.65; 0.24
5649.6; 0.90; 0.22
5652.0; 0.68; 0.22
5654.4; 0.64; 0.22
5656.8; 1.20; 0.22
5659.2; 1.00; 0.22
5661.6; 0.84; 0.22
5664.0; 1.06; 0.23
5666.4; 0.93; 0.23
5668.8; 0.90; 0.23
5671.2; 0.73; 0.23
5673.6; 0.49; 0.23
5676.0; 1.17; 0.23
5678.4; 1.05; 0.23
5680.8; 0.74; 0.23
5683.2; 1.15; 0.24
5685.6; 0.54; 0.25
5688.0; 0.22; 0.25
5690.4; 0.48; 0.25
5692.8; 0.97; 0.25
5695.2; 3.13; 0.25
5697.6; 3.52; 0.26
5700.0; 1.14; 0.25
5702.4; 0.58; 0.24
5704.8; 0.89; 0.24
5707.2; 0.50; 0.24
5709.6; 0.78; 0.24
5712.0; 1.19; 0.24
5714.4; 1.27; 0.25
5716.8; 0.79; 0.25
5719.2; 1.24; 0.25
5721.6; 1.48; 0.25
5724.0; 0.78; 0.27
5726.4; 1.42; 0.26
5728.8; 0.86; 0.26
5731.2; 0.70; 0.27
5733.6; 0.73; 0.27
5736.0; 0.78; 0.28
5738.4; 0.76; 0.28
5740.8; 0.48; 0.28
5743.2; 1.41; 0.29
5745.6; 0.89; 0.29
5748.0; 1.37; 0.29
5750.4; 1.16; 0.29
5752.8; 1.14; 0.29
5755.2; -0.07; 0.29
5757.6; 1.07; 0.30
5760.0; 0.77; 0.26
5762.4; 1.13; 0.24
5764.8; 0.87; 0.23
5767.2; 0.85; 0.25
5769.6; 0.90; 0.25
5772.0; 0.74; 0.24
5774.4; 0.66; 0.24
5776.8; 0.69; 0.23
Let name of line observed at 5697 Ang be Hbeta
